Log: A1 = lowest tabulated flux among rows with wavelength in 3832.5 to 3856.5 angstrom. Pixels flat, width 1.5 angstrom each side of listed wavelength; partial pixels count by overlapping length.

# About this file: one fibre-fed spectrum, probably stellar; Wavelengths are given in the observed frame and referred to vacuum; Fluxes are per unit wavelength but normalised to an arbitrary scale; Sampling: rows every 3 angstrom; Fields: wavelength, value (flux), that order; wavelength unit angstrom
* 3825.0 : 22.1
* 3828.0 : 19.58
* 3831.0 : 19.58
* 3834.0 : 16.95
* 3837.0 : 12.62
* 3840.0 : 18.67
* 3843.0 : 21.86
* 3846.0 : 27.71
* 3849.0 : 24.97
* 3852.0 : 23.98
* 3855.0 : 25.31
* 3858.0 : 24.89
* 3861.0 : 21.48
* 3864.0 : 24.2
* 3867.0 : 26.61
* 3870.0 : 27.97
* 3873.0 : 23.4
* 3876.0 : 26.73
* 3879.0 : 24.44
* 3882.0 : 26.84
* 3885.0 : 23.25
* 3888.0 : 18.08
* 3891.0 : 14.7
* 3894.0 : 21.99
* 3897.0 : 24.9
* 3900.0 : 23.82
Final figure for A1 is 12.62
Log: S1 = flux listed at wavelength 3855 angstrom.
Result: 25.31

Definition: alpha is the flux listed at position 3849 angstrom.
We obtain 24.97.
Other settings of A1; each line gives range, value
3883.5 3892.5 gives 14.7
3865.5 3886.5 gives 23.25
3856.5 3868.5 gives 21.48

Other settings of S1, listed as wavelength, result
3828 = 19.58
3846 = 27.71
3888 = 18.08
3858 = 24.89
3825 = 22.1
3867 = 26.61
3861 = 21.48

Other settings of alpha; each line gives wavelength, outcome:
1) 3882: 26.84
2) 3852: 23.98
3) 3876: 26.73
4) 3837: 12.62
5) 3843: 21.86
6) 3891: 14.7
